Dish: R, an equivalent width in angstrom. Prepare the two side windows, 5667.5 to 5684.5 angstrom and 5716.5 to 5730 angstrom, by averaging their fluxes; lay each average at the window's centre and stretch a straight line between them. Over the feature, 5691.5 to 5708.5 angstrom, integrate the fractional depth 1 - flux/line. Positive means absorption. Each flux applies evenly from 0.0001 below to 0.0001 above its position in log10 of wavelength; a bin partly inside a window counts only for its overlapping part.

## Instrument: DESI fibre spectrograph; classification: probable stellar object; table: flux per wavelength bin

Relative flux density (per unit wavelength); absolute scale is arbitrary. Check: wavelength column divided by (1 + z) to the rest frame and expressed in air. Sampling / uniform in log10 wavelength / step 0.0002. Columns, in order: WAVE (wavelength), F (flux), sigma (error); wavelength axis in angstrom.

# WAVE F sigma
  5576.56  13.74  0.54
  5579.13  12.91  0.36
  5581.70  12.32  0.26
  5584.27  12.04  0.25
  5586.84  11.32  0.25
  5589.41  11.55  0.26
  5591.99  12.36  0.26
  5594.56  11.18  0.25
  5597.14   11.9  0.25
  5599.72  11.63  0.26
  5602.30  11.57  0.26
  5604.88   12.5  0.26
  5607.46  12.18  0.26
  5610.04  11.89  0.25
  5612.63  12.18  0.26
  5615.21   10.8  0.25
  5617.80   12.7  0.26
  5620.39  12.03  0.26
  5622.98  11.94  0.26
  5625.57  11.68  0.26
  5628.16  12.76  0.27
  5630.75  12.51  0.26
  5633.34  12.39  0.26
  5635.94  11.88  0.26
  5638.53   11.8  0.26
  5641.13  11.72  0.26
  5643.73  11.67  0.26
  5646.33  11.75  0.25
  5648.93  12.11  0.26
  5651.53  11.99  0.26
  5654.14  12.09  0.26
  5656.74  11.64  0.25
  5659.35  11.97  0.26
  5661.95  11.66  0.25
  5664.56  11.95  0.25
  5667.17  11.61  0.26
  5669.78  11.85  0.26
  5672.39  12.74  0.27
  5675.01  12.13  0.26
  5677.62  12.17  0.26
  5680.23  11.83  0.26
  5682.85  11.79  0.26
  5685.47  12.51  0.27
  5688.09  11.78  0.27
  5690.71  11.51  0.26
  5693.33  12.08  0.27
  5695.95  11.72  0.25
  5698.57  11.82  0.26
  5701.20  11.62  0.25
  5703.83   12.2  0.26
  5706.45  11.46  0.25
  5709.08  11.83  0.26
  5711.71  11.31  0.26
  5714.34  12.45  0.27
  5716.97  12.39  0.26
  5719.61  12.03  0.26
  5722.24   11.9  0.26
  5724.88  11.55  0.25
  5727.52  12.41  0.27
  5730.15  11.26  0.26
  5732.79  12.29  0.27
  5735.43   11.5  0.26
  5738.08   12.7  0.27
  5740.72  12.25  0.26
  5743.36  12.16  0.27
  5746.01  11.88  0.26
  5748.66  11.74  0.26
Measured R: 0.3 angstrom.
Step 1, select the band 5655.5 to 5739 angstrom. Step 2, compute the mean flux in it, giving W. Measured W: 11.9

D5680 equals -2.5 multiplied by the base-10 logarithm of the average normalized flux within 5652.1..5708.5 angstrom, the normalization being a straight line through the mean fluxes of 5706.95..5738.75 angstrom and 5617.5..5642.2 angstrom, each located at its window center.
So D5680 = 0.01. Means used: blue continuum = 12.1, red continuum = 11.9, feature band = 11.9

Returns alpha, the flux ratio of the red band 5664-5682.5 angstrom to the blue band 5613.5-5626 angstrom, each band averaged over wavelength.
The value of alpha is 1.02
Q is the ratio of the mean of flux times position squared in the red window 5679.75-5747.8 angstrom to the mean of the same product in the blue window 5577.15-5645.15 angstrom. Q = 1.0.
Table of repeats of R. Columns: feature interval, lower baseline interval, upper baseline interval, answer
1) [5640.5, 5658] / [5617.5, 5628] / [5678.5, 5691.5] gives 0.23 angstrom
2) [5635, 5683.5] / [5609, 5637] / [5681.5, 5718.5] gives 0.28 angstrom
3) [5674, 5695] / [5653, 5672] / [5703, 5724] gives -0.13 angstrom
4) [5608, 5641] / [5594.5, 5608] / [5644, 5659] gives -0.44 angstrom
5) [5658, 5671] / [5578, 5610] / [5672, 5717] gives 0.14 angstrom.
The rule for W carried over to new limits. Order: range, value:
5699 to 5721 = 11.9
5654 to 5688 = 12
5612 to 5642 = 12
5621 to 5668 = 12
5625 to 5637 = 12.3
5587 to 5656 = 11.9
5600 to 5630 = 12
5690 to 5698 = 11.8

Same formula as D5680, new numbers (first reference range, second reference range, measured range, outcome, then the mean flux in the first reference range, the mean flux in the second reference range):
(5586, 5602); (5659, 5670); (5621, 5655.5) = -0.03 mag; 11.7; 11.8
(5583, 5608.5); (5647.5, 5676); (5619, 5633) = -0.03 mag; 11.8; 12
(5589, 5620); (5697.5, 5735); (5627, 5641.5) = -0.03 mag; 11.9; 11.9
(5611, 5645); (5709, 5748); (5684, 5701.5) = 0.01 mag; 12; 12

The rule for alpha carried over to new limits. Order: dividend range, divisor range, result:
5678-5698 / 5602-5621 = 0.99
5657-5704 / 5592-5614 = 1.00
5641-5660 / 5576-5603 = 0.99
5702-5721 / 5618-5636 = 0.98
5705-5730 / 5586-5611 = 1.01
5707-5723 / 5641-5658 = 1.01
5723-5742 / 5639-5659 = 1.01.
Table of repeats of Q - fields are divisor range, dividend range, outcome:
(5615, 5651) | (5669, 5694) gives 1.02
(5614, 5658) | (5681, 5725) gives 1.02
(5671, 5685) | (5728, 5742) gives 1.01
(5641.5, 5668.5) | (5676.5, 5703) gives 1.02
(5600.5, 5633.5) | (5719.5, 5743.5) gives 1.03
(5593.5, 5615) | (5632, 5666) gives 1.02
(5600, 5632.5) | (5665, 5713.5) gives 1.01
